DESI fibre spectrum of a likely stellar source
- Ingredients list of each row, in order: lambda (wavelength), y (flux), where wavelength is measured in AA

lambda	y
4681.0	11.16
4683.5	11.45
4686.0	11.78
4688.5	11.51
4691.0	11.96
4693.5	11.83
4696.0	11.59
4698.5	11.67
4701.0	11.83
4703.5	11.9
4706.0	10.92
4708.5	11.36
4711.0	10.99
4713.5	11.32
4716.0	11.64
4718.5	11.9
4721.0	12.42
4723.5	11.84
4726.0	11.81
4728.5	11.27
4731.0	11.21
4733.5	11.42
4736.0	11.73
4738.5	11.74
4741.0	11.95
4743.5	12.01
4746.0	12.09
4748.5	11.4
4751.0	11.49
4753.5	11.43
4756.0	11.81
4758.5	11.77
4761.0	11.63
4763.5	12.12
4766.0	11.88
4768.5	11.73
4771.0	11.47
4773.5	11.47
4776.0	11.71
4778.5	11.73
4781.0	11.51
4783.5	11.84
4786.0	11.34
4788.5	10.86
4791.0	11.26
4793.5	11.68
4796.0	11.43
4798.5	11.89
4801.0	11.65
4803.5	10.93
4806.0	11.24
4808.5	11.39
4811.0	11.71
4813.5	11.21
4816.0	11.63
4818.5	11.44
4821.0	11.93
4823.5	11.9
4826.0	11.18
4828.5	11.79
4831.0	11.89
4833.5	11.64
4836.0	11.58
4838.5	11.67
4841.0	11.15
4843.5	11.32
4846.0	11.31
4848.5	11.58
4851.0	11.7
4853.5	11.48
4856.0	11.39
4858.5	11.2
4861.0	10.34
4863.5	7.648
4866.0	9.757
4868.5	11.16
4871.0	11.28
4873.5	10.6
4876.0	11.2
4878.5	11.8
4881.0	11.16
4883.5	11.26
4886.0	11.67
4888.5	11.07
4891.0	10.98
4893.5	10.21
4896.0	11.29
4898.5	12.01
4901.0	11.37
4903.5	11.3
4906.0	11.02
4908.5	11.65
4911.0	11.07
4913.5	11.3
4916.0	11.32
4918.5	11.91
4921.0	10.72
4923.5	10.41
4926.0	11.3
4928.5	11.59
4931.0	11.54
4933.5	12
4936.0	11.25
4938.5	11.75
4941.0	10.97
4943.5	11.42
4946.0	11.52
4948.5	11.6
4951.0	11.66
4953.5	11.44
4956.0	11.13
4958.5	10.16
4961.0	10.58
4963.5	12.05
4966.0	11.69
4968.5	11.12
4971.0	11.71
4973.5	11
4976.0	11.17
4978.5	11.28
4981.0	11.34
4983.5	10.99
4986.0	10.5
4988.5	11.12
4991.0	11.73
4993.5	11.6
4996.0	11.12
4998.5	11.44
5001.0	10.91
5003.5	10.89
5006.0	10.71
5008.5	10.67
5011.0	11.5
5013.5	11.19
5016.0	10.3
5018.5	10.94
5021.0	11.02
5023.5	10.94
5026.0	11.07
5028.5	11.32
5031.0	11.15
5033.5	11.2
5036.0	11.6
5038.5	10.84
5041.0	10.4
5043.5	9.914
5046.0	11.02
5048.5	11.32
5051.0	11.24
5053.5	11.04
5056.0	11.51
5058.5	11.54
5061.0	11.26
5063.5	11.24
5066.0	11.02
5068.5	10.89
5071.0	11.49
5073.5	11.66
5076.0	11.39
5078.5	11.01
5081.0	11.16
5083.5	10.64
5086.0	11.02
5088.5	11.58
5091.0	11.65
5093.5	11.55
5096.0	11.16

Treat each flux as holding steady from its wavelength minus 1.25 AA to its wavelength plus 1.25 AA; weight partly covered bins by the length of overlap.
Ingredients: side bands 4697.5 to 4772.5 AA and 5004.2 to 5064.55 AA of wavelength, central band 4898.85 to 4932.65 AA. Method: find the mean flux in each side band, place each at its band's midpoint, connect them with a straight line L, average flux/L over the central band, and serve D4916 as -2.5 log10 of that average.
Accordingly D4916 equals 0.00 mag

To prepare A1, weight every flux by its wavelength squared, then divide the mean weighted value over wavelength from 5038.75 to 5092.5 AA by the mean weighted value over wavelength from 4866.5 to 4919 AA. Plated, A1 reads 1.06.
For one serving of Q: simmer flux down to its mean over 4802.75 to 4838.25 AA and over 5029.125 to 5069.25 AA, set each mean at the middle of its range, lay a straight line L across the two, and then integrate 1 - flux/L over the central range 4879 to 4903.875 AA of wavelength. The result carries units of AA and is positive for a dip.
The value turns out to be 0.3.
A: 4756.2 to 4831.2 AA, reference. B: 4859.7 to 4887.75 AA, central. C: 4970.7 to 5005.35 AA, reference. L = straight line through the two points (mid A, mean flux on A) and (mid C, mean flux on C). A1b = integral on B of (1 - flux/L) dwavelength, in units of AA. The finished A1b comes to 1.7 AA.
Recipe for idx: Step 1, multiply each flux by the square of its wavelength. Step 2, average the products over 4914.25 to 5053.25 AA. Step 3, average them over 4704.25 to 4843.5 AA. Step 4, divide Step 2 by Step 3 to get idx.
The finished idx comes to 1.1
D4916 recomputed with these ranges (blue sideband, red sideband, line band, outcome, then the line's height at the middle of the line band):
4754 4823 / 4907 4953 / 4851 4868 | 0.10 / 11.5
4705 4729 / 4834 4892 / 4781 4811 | -0.01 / 11.3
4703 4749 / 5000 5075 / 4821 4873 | 0.02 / 11.4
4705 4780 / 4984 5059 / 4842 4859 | 0.00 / 11.4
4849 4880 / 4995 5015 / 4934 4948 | -0.05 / 10.9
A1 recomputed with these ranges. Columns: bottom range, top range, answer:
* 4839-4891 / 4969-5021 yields 1.06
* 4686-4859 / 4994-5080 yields 1.07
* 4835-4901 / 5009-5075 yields 1.08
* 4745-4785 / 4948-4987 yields 1.04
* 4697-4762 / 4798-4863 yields 1.02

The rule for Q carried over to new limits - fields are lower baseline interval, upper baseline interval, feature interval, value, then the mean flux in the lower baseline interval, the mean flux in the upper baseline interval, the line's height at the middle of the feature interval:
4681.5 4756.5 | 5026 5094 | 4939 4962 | 0.3 AA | 11.6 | 11.2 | 11.3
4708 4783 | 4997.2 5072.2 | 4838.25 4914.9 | 2.0 AA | 11.7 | 11.1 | 11.4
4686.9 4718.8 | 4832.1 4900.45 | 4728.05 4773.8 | -1.0 AA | 11.6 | 11.1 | 11.4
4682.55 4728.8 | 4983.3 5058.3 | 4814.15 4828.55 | -0.2 AA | 11.6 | 11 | 11.4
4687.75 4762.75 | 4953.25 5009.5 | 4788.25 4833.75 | -0.2 AA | 11.7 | 11.1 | 11.5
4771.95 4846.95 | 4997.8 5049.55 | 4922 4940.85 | -0.3 AA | 11.5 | 11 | 11.2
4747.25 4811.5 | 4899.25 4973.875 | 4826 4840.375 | -0.2 AA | 11.6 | 11.3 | 11.5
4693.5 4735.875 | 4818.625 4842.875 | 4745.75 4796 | 0.0 AA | 11.6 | 11.6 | 11.6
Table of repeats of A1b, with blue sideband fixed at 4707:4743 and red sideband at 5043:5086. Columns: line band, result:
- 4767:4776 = -0.03 AA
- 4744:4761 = -0.14 AA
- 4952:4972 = 0.11 AA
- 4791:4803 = -0.06 AA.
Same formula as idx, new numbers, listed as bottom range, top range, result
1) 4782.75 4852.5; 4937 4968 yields 1.04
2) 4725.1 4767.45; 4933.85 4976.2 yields 1.06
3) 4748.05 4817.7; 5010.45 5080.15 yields 1.07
